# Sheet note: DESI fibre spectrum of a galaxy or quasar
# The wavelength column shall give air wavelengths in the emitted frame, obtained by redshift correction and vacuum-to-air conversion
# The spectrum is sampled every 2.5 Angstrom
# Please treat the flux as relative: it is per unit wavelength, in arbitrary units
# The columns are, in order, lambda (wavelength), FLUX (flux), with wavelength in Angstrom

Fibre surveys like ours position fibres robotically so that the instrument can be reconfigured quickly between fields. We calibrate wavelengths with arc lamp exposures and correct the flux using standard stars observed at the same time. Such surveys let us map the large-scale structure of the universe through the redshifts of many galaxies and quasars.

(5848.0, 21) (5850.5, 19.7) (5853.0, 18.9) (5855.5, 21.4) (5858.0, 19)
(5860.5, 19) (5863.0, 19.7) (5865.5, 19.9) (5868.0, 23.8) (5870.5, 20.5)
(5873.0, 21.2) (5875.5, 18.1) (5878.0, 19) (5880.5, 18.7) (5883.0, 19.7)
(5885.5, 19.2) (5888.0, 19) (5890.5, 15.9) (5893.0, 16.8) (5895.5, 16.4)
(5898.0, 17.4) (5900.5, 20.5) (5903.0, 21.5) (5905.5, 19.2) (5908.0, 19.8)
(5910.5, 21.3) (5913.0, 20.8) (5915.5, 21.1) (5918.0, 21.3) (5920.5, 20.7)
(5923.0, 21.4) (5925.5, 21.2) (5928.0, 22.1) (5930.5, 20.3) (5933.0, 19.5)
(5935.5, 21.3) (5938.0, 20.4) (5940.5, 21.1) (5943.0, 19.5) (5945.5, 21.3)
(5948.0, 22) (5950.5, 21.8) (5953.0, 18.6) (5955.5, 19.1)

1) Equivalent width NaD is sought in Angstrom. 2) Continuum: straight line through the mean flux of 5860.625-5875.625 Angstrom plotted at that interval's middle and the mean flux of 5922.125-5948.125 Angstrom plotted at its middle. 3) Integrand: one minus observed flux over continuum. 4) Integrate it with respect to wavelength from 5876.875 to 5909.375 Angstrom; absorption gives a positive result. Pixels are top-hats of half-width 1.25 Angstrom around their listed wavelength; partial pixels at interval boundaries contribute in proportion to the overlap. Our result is 3.13 Angstrom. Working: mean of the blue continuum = 20.6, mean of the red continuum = 20.9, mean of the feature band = 18.7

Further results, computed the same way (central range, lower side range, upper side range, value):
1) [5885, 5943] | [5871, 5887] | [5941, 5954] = 0.4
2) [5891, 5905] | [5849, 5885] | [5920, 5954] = 1.3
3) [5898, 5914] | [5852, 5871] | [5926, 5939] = 0.2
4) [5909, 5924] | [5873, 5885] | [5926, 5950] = -0.6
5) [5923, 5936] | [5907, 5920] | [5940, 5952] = 0.0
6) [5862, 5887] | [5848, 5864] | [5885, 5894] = -1.9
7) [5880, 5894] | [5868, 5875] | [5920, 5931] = 1.9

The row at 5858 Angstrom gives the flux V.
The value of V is 19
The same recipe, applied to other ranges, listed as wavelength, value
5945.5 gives 21.3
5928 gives 22.1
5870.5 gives 20.5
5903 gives 21.5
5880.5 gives 18.7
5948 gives 22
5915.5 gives 21.1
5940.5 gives 21.1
